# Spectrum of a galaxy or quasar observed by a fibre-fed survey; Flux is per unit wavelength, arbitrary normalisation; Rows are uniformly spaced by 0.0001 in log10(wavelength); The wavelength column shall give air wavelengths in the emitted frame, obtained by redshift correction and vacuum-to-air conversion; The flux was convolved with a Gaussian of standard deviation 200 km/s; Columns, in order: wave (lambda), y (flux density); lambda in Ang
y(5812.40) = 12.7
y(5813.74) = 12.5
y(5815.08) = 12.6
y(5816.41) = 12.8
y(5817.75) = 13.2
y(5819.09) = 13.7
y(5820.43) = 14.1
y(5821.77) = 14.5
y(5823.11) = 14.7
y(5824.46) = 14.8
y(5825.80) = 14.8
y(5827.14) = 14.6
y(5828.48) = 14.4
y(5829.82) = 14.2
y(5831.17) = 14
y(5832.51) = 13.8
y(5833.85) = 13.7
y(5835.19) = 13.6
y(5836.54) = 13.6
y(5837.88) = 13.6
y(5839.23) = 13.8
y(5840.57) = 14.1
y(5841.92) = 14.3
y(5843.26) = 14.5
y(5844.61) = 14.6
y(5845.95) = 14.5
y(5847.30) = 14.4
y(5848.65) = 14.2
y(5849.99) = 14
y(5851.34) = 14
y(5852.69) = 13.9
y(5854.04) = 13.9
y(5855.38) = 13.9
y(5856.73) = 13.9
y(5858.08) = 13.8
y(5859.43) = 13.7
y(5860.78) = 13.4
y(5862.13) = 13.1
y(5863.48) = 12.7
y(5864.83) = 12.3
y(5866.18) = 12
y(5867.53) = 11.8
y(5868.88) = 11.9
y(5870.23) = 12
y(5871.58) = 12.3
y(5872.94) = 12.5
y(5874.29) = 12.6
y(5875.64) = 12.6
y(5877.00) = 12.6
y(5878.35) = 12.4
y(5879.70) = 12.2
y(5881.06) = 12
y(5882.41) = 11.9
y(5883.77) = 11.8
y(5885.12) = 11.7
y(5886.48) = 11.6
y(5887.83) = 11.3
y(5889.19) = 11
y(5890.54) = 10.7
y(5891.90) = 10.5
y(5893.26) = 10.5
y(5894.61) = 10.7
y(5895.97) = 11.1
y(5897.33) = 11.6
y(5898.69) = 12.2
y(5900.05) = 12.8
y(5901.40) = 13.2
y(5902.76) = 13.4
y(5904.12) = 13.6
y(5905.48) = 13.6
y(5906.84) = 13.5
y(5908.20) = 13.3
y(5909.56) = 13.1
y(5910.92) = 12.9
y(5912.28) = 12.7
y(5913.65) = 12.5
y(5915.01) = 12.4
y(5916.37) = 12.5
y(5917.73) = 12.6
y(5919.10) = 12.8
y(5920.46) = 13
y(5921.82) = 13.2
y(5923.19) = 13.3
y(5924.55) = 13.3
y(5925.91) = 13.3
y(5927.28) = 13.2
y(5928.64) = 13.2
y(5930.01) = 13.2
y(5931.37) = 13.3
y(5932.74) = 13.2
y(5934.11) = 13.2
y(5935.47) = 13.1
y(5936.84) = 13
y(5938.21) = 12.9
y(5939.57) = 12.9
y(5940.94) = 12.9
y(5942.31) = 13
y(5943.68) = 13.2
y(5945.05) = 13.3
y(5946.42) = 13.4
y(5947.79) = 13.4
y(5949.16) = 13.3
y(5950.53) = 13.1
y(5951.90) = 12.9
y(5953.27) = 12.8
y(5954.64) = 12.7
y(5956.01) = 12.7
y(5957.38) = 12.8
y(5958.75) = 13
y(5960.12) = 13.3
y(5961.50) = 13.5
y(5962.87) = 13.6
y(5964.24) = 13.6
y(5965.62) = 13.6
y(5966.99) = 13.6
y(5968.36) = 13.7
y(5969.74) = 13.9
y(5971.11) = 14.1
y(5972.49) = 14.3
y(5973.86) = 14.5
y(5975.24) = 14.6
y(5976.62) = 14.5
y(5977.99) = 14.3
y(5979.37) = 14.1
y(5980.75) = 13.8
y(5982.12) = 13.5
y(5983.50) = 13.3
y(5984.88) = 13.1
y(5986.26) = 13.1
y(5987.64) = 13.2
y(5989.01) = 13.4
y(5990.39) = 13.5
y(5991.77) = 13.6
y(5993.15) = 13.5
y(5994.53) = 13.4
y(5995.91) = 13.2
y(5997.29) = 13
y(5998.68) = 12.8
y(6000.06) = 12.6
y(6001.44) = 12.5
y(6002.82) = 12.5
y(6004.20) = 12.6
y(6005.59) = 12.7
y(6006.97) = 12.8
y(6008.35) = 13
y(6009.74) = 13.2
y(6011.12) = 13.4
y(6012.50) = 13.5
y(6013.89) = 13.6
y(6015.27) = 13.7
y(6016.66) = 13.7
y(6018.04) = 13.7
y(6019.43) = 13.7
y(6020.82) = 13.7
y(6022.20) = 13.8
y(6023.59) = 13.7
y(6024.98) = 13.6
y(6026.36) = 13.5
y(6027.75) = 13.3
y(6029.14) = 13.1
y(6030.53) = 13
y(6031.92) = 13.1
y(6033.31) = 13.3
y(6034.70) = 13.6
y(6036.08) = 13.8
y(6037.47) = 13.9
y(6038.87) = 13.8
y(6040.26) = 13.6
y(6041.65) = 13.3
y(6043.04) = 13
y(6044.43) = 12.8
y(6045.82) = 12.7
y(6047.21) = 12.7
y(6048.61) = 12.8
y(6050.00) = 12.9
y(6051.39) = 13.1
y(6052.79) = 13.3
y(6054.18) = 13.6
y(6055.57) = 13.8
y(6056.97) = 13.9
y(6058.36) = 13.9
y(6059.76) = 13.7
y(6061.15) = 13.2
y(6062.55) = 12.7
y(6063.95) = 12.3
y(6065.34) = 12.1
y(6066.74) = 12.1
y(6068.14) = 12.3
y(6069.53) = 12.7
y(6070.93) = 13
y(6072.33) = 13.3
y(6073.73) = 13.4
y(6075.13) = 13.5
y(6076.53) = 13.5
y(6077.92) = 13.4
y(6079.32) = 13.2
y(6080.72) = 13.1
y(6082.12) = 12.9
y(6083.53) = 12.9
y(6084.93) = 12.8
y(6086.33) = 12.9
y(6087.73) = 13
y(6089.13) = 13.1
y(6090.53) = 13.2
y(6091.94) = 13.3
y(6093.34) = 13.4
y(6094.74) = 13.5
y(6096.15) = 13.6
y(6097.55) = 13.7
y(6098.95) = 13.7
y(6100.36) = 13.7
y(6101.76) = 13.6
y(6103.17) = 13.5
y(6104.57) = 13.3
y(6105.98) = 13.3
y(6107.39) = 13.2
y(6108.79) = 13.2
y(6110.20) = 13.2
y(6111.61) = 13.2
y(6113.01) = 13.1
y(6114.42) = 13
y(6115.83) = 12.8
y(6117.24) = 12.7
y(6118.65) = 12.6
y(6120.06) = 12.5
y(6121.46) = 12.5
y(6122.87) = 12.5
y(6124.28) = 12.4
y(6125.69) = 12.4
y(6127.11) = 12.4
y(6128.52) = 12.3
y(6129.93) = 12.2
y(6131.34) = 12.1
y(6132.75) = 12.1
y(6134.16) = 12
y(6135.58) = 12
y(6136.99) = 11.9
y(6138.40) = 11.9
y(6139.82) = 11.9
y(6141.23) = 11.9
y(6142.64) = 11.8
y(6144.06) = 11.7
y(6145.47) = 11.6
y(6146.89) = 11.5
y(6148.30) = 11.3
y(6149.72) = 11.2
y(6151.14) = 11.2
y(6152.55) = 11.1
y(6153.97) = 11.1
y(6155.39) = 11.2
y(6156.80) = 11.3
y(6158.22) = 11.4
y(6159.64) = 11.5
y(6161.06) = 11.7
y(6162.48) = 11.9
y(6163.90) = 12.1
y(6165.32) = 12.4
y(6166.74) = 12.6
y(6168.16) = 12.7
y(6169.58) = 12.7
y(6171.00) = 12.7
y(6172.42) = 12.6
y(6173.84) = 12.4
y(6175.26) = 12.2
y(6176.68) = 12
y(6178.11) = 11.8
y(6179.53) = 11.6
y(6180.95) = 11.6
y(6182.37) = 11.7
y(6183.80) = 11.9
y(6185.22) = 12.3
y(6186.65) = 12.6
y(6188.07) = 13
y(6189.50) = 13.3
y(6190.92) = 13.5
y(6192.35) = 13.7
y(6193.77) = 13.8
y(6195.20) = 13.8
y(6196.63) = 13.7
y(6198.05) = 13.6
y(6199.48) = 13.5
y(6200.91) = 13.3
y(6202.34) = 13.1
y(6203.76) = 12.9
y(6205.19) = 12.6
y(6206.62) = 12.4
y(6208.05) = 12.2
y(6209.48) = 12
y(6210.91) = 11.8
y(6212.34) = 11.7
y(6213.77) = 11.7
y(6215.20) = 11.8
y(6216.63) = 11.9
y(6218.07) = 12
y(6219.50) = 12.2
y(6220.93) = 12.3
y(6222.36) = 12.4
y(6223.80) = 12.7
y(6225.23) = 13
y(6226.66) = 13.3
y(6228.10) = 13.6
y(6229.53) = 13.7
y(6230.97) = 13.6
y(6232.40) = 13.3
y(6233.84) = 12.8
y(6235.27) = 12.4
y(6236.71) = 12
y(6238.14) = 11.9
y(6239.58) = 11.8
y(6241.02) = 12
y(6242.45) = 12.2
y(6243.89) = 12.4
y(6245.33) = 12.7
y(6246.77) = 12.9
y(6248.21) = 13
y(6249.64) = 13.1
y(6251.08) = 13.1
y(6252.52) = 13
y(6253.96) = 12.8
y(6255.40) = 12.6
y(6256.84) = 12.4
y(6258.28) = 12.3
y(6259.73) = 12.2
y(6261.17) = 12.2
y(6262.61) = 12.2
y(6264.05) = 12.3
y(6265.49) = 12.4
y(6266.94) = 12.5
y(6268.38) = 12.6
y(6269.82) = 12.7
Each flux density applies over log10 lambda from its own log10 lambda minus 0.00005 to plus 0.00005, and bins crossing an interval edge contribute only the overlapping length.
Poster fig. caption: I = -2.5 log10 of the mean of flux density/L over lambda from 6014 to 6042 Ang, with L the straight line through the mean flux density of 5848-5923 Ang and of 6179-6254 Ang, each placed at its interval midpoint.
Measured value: -0.08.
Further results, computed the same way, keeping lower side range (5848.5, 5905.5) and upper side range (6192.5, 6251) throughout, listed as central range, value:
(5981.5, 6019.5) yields -0.055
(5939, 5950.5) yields -0.056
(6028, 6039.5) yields -0.073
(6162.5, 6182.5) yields 0.037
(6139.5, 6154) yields 0.104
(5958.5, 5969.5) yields -0.084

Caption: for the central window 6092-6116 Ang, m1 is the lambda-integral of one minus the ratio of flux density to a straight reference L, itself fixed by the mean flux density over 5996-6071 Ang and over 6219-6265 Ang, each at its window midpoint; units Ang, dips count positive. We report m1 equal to -0.7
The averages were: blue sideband 13.2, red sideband 12.6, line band 13.4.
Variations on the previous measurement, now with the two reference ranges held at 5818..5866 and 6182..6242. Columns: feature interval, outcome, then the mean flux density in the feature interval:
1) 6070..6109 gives -0.6 Ang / 13.3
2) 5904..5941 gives 1.7 Ang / 13.1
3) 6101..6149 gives 1.9 Ang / 12.5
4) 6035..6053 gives 0.1 Ang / 13.2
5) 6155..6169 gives 1.0 Ang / 11.9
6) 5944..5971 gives 0.5 Ang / 13.3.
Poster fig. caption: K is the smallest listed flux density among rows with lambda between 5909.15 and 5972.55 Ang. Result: 12.4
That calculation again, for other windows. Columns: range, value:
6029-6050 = 12.7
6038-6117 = 12.1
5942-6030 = 12.5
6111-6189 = 11.1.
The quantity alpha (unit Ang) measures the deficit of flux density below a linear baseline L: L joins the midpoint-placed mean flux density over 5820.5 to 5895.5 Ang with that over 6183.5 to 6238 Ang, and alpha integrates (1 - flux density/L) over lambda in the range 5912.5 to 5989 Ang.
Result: -1.77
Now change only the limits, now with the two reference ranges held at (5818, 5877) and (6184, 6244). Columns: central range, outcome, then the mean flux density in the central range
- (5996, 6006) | 0.4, 12.7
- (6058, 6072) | 0.3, 12.8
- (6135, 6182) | 3.7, 11.8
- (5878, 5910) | 3.4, 12.1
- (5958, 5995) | -1.1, 13.7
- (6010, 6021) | -0.3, 13.6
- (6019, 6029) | -0.3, 13.6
